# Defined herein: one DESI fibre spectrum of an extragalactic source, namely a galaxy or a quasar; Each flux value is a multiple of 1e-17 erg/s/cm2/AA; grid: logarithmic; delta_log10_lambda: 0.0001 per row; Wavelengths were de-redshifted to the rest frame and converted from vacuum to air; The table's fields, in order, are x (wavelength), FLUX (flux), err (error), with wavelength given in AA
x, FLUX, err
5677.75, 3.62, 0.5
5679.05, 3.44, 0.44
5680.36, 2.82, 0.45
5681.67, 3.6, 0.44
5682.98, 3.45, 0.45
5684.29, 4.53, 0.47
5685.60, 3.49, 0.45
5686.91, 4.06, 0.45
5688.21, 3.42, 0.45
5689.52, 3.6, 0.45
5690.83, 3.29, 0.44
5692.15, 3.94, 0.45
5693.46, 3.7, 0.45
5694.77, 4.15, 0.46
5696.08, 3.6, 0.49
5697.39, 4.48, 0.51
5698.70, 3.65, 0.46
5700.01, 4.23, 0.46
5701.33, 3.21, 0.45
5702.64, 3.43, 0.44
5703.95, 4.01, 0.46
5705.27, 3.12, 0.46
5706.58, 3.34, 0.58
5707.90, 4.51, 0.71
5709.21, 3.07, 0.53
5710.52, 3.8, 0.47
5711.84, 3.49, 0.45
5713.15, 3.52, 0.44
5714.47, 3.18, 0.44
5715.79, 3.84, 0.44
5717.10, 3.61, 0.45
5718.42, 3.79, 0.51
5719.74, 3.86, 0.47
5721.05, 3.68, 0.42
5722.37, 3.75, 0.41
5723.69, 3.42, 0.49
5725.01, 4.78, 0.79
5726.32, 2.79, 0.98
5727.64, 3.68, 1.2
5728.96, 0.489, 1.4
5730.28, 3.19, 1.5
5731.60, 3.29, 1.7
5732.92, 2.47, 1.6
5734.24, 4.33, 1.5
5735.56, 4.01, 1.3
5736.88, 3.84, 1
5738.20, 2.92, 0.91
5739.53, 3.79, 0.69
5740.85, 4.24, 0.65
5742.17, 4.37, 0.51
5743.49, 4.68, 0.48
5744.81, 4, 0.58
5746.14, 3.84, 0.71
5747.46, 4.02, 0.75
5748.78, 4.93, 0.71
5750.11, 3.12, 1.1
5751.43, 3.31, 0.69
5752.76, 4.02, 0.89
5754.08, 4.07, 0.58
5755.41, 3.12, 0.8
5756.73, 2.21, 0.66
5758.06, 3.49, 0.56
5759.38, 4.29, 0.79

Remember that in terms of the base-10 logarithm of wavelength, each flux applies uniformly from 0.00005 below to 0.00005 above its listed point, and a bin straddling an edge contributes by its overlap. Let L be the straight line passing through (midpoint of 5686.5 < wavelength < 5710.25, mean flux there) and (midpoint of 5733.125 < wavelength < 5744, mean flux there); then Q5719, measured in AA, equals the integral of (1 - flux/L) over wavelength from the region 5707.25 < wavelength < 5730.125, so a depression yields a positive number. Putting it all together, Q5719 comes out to 2.1 AA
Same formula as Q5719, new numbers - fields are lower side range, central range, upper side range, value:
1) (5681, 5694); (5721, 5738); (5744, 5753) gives 2.20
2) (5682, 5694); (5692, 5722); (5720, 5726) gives 0.67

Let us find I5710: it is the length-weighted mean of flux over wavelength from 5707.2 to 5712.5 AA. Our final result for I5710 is 3.72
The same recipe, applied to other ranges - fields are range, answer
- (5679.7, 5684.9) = 3.59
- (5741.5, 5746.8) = 4.22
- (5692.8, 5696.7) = 3.82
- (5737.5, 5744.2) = 4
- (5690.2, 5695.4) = 3.77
